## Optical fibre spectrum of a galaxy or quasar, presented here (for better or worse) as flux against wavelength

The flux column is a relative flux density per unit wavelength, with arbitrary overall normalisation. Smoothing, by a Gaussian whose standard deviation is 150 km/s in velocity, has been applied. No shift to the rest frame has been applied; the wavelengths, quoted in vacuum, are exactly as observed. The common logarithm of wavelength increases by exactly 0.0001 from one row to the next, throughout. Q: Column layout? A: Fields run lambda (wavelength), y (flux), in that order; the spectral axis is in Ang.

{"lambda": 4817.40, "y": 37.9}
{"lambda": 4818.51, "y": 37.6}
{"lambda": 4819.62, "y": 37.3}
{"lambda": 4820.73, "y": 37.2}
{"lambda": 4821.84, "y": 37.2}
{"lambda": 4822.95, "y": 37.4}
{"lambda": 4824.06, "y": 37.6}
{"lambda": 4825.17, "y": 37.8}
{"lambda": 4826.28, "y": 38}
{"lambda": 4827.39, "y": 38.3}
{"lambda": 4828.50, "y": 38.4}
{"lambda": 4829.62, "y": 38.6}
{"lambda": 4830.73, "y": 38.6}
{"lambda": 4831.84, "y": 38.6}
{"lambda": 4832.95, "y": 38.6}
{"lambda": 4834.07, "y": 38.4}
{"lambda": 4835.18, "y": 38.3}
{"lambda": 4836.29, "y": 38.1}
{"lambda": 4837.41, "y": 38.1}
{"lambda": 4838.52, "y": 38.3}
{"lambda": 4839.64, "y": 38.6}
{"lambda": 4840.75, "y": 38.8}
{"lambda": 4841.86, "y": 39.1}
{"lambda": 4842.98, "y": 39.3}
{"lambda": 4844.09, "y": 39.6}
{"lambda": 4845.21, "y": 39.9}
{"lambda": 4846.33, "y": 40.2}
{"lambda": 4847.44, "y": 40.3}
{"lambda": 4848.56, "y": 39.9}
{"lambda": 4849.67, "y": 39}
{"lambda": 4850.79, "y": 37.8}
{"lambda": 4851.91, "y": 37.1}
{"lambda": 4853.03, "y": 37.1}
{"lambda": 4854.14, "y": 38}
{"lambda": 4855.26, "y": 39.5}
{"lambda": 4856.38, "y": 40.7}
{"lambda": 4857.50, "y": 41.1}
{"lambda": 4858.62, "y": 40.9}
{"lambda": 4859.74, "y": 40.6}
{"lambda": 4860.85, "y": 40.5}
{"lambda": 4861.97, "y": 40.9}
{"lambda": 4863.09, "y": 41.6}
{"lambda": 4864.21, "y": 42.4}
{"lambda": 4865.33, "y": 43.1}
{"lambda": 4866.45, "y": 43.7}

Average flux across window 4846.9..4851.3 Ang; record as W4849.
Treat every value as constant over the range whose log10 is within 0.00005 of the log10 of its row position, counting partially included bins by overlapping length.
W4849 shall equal 39.3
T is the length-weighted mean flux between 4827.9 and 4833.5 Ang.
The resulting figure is 38.6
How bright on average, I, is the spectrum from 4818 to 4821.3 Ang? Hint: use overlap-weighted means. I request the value 37.4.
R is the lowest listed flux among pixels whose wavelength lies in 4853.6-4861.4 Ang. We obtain 38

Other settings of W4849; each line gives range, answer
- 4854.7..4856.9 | 40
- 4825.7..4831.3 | 38.4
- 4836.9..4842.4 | 38.6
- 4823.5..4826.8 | 37.8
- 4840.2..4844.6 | 39.2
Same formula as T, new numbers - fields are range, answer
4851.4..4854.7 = 37.4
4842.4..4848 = 39.8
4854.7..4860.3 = 40.6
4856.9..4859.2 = 40.9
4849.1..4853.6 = 37.8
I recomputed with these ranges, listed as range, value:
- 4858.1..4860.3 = 40.9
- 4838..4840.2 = 38.4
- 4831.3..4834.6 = 38.5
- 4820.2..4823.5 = 37.3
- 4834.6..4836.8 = 38.3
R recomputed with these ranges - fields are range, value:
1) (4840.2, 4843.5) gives 38.8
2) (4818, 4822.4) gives 37.2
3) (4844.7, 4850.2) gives 39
